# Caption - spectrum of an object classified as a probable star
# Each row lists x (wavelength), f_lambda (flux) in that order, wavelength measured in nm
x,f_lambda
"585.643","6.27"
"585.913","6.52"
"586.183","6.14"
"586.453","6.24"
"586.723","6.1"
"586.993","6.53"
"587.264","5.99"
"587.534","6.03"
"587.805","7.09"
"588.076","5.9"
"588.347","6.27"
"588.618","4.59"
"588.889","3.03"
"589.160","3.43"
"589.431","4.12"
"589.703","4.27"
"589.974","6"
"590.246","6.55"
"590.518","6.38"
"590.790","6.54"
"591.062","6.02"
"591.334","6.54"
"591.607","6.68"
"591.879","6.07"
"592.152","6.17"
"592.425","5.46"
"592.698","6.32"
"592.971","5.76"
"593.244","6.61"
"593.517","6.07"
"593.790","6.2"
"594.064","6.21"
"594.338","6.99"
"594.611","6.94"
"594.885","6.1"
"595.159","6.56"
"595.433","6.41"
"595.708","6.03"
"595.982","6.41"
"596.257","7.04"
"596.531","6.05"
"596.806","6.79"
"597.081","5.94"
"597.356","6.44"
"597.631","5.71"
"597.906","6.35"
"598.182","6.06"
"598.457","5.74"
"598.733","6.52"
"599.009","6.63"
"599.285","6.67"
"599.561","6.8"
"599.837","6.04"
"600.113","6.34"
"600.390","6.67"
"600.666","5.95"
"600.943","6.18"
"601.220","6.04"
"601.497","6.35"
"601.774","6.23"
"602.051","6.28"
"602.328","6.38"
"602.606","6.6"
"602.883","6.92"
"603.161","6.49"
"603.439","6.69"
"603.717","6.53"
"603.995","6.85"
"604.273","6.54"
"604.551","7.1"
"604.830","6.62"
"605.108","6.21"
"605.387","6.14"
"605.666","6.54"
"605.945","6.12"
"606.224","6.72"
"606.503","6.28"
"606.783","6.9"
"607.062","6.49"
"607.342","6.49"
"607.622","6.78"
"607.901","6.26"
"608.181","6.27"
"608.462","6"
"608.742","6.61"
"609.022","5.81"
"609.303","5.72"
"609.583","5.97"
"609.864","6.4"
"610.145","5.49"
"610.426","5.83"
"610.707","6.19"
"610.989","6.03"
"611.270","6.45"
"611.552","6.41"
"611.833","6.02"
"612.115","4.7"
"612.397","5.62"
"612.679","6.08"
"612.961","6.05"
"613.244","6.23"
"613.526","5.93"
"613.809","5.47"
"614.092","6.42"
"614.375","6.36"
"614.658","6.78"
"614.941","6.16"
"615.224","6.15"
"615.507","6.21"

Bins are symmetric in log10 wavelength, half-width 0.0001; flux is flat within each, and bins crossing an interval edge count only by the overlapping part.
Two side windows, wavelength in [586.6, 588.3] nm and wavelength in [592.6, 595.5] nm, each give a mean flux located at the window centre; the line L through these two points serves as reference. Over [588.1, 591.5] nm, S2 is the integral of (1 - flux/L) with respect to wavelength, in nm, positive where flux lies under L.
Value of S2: 0.52 nm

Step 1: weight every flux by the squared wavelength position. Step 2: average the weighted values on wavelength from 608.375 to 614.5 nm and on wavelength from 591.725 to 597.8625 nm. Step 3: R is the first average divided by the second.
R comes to 1.01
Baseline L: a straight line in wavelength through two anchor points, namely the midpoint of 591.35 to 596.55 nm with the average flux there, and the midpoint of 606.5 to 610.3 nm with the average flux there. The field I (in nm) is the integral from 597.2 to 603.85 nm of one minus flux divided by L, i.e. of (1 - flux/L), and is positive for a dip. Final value -0.07 nm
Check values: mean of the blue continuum 6.33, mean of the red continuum 6.24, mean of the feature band 6.36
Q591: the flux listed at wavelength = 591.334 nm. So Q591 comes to 6.54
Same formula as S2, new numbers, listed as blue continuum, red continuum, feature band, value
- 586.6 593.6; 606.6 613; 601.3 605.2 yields -0.36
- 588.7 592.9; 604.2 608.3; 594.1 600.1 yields -0.45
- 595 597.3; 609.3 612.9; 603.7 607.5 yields -0.27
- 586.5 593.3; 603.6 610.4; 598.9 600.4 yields -0.10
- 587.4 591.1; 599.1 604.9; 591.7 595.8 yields -0.33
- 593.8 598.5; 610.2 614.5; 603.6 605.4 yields -0.13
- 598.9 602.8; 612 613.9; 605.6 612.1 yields -0.28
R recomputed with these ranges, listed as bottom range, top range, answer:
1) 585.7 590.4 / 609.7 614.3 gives 1.16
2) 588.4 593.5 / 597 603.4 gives 1.16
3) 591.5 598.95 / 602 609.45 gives 1.06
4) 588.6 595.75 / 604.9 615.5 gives 1.11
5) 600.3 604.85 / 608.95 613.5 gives 0.94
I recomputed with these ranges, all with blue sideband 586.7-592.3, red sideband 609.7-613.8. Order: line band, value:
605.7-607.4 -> -0.18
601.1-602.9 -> -0.16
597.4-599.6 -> -0.18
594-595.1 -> -0.15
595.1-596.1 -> -0.10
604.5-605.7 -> -0.12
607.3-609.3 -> -0.12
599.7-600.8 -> -0.08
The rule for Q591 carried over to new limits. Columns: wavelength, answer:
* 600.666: 5.95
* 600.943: 6.18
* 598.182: 6.06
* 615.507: 6.21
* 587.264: 5.99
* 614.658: 6.78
